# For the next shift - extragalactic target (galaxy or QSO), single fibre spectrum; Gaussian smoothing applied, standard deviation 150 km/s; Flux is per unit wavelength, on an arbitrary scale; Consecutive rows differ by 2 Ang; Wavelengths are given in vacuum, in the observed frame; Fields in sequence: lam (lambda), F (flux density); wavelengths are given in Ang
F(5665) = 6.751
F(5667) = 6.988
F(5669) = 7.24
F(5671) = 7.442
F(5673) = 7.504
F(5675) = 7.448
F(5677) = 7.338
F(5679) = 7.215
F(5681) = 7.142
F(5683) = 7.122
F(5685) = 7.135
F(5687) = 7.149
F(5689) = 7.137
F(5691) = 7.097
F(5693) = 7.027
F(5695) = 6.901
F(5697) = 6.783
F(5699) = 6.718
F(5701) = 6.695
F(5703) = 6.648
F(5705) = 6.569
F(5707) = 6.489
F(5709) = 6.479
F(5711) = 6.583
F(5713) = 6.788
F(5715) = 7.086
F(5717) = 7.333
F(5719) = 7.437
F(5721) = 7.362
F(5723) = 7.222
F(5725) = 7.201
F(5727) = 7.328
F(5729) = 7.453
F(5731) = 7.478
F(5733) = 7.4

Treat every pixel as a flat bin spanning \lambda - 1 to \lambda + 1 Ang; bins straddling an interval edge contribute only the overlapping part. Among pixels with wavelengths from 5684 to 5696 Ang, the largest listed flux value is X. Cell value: 7.149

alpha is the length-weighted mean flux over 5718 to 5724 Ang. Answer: 7.34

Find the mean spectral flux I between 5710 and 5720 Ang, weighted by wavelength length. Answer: 7.05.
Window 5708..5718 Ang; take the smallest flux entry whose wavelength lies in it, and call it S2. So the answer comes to 6.479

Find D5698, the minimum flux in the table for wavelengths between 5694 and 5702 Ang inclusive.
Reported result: 6.695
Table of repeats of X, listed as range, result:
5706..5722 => 7.437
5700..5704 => 6.695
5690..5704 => 7.097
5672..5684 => 7.504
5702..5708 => 6.648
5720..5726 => 7.362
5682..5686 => 7.135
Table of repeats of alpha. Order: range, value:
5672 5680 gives 7.38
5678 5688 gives 7.15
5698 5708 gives 6.62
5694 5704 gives 6.75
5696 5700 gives 6.75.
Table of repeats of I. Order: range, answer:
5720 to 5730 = 7.31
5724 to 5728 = 7.26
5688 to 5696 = 7.04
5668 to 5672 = 7.34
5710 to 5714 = 6.69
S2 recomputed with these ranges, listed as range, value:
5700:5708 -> 6.489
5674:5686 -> 7.122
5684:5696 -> 6.901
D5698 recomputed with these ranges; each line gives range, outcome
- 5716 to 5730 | 7.201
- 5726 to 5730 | 7.328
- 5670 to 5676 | 7.442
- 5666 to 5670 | 6.988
